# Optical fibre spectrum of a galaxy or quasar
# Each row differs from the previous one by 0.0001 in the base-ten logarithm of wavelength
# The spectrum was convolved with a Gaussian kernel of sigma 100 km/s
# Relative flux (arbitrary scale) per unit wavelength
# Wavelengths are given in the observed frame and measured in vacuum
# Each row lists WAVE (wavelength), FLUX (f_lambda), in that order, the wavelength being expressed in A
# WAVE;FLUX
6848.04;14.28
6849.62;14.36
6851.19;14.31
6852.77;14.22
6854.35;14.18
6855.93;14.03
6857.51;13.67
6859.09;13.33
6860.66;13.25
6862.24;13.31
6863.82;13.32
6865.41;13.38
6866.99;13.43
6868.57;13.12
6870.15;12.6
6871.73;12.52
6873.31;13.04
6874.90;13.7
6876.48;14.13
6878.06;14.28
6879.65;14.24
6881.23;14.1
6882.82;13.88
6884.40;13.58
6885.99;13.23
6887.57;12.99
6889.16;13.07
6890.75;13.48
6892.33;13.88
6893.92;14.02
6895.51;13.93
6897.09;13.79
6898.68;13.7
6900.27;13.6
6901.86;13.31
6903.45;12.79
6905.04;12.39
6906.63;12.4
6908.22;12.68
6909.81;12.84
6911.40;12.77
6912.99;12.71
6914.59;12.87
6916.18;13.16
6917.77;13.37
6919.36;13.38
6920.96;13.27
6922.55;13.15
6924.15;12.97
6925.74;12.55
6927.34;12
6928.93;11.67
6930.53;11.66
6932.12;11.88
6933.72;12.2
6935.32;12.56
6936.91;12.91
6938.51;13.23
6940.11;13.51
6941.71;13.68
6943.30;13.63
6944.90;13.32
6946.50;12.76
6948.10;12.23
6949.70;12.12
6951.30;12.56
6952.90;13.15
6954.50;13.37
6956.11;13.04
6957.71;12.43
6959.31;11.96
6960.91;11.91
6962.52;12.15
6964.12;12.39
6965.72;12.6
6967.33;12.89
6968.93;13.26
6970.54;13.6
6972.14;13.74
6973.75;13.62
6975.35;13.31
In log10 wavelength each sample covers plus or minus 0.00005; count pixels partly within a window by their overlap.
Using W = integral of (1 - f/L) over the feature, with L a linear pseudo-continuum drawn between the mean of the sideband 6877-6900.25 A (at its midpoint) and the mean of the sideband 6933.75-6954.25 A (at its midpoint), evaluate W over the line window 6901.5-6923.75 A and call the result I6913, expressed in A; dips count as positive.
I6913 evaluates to 0.8 A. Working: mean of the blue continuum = 13.7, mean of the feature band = 12.9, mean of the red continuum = 13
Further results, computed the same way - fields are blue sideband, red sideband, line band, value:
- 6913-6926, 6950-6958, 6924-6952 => 0.8 A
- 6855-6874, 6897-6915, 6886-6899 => -0.5 A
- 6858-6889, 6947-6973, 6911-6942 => 0.6 A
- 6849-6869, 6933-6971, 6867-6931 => 0.6 A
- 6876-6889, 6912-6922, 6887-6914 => 0.5 A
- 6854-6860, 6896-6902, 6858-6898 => 0.6 A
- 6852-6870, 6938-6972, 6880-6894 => -0.2 A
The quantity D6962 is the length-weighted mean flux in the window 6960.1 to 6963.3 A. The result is 12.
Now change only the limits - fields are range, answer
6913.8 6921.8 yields 13.2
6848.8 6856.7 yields 14.2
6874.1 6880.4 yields 14.1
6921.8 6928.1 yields 12.7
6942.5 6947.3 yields 13.3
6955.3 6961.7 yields 12.3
